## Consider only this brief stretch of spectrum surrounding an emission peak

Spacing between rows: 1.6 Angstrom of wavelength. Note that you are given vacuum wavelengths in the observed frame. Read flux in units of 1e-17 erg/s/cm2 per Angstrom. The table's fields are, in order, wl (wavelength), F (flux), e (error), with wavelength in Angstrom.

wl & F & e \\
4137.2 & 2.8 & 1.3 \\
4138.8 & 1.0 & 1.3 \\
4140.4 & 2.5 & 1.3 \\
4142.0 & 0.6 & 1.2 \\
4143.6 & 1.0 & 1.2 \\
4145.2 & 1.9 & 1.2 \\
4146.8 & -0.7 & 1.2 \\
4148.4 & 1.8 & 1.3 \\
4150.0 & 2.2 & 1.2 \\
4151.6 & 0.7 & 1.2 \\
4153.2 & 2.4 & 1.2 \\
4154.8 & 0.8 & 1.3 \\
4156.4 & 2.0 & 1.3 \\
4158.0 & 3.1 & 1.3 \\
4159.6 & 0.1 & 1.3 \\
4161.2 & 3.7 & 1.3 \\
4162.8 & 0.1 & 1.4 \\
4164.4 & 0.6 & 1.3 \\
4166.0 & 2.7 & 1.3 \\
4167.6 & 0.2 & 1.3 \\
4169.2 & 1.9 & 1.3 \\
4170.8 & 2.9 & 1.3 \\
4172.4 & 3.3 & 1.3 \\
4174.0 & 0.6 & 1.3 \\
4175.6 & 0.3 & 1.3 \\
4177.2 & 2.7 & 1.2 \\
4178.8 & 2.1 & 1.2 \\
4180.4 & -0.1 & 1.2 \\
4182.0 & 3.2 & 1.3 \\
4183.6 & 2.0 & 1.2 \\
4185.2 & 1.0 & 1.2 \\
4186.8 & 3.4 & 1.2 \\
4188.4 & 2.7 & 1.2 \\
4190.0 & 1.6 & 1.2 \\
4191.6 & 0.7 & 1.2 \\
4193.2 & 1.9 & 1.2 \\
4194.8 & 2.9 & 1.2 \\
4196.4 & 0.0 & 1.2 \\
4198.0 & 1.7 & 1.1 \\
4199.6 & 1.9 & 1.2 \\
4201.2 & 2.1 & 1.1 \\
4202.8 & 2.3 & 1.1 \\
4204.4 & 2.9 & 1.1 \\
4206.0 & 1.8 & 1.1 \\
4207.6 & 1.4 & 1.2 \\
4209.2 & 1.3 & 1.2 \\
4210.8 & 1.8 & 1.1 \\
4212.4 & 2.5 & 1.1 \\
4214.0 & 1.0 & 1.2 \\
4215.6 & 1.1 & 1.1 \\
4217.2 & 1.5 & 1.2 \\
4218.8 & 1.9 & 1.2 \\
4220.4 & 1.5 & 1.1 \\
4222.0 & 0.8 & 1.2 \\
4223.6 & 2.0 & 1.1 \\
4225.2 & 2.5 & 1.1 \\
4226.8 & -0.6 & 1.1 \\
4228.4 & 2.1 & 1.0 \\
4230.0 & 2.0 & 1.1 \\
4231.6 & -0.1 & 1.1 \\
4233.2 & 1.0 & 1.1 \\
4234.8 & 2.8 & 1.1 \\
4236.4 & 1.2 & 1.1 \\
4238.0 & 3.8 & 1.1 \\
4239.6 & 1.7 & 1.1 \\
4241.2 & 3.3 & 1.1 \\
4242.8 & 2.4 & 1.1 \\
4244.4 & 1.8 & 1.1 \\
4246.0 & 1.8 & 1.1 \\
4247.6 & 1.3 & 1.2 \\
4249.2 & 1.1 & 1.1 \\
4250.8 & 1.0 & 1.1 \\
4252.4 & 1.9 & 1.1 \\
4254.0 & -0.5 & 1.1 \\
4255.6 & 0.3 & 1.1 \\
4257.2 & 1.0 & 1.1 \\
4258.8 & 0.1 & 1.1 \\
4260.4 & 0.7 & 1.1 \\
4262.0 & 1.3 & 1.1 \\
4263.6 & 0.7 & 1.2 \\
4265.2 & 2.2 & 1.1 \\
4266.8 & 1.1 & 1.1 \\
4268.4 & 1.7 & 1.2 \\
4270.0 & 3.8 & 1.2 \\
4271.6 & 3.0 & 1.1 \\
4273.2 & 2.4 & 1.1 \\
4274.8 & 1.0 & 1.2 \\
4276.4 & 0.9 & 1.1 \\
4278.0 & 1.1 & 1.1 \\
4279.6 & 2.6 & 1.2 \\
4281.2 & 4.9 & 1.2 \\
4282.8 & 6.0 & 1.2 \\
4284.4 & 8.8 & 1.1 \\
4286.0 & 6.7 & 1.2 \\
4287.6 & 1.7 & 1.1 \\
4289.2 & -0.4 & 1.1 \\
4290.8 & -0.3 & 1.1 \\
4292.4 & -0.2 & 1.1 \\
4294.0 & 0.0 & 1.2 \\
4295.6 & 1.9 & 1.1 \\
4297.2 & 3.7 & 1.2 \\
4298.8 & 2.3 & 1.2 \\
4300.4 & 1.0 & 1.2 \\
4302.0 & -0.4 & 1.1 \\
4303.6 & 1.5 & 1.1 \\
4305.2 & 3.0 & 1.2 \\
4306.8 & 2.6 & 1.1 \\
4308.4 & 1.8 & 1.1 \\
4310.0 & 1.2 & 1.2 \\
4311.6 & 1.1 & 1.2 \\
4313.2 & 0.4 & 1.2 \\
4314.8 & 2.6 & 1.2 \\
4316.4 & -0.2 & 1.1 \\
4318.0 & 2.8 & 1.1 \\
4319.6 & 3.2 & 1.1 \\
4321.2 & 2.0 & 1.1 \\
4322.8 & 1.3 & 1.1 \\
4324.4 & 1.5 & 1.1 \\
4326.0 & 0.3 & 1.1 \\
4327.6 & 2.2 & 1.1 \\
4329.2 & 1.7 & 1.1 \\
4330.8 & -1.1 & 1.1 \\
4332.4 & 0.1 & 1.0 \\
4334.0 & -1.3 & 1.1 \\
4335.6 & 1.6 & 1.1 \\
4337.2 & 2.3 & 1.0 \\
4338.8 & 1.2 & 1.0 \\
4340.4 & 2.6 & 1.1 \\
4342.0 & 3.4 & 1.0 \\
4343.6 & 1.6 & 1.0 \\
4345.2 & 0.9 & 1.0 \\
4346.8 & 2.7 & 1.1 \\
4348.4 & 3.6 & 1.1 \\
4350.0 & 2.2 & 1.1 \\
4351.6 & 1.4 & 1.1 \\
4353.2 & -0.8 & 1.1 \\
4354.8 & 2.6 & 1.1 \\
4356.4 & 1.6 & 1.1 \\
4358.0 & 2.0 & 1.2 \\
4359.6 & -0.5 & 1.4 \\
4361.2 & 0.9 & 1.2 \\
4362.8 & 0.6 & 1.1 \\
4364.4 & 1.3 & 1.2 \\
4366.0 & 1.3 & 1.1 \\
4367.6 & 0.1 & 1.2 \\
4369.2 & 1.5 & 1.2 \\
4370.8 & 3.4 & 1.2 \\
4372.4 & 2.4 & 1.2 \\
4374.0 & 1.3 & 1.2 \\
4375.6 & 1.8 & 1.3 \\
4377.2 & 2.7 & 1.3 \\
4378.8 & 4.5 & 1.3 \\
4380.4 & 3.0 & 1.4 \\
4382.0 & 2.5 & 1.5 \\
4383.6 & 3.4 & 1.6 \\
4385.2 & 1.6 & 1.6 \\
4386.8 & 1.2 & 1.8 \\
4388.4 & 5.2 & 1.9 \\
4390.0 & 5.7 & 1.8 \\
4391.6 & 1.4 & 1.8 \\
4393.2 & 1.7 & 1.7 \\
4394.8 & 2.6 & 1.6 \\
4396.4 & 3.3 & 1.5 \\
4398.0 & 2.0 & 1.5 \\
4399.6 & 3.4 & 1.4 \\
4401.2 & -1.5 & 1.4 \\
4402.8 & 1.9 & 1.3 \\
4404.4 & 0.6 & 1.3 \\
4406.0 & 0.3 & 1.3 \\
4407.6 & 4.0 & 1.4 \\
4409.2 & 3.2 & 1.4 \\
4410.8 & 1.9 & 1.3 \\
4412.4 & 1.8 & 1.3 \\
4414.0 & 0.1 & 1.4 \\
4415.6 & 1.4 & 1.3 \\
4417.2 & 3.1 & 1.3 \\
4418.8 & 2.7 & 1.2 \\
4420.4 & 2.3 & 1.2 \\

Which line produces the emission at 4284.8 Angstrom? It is [O II] 3727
